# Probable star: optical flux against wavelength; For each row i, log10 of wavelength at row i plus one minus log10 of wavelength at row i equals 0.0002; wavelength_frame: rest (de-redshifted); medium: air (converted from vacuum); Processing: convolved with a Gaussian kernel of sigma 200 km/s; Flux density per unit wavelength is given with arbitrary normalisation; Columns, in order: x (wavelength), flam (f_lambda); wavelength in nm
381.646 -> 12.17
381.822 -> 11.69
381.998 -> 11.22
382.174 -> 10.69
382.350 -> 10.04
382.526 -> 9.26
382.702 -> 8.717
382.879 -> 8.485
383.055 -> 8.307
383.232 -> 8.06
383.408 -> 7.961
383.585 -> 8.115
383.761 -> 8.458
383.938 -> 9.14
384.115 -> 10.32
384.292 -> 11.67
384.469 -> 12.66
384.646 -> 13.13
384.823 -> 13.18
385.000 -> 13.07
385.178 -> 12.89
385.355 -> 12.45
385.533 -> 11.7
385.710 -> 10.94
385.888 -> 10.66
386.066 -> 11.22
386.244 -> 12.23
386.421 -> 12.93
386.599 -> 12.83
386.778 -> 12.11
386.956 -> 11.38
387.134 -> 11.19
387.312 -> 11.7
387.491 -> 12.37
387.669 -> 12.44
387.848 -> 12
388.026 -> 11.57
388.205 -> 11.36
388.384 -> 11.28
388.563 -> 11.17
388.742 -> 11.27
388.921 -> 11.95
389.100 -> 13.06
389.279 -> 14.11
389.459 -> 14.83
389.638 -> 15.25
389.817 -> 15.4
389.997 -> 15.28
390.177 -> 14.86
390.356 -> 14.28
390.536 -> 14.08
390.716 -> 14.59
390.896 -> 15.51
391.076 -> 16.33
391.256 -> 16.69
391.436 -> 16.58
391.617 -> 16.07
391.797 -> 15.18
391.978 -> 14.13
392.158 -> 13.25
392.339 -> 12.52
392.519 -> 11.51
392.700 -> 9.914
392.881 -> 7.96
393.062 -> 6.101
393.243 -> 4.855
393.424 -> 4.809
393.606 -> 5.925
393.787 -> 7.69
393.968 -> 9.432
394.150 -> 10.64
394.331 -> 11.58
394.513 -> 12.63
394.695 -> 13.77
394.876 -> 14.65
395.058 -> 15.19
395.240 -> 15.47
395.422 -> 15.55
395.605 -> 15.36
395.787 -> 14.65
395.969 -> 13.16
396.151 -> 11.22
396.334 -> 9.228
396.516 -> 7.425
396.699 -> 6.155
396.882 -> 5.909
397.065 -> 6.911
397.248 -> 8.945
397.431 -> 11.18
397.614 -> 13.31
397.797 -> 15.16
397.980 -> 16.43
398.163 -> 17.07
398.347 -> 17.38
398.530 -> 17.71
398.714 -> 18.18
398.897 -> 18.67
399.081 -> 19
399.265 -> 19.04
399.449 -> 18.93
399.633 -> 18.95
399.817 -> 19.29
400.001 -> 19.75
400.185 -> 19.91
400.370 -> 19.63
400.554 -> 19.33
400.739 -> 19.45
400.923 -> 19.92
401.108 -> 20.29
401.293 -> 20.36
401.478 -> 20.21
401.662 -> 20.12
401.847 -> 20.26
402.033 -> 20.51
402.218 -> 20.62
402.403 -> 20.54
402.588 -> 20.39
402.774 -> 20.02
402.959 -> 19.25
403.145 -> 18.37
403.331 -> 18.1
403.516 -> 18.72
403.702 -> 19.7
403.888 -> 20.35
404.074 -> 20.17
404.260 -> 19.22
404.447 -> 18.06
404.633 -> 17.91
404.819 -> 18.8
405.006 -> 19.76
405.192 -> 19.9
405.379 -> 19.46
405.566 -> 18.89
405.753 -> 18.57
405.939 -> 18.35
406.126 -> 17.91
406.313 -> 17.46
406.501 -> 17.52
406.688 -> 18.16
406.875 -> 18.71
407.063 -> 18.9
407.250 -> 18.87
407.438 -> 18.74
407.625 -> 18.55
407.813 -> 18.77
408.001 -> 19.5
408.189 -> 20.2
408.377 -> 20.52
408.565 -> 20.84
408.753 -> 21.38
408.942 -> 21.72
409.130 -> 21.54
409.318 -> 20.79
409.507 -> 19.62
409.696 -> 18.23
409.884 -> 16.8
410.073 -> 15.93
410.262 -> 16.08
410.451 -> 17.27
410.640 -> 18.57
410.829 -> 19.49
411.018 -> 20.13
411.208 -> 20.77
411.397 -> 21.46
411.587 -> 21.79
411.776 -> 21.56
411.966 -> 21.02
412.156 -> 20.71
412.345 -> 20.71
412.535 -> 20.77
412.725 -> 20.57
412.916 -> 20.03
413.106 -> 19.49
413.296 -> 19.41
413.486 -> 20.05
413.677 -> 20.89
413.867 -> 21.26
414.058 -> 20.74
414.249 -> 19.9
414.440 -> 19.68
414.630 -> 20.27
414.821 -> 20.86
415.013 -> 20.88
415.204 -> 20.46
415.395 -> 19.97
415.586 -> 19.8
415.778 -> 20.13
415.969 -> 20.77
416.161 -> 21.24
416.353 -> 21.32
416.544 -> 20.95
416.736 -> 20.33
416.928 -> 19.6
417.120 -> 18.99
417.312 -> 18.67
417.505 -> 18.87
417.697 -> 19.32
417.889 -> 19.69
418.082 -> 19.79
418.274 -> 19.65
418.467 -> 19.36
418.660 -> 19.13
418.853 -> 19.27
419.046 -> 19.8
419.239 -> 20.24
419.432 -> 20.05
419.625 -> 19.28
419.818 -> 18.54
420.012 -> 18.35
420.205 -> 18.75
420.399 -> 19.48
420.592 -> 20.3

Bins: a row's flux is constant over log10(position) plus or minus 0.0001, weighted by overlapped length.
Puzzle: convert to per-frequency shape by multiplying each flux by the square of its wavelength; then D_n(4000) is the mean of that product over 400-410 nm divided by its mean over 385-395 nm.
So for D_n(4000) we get 1.71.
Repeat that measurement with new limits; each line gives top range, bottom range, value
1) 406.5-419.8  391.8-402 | 1.51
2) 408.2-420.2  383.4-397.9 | 1.87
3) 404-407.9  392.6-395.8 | 1.83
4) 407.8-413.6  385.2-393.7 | 1.79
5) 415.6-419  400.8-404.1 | 1.07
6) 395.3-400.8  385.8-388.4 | 1.35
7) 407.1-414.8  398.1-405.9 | 1.08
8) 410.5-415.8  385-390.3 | 1.85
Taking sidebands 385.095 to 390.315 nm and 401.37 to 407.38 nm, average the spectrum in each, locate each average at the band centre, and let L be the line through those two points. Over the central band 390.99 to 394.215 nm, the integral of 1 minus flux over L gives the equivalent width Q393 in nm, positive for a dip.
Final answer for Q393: 0.74 nm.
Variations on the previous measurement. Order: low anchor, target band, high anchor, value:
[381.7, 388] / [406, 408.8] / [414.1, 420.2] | -0.300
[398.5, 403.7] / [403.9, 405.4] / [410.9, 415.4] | 0.046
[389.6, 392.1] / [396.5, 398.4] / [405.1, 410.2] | 0.602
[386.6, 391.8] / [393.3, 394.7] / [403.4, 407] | 0.552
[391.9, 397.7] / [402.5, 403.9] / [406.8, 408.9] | -0.247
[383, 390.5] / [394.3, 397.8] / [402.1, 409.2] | 0.841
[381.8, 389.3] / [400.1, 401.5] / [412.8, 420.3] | -0.400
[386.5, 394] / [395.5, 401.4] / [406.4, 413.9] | -0.053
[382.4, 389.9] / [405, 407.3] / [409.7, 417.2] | -0.115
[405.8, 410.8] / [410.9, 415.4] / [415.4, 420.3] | -0.297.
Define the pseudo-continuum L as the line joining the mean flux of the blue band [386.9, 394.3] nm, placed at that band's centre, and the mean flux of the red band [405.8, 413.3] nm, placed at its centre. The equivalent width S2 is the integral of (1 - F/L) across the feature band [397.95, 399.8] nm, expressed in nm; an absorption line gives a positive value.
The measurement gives -0.34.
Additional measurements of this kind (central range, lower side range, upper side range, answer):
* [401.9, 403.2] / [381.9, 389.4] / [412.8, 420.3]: -0.33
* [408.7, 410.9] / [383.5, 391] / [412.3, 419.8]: -0.06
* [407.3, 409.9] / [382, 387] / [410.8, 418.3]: -0.20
